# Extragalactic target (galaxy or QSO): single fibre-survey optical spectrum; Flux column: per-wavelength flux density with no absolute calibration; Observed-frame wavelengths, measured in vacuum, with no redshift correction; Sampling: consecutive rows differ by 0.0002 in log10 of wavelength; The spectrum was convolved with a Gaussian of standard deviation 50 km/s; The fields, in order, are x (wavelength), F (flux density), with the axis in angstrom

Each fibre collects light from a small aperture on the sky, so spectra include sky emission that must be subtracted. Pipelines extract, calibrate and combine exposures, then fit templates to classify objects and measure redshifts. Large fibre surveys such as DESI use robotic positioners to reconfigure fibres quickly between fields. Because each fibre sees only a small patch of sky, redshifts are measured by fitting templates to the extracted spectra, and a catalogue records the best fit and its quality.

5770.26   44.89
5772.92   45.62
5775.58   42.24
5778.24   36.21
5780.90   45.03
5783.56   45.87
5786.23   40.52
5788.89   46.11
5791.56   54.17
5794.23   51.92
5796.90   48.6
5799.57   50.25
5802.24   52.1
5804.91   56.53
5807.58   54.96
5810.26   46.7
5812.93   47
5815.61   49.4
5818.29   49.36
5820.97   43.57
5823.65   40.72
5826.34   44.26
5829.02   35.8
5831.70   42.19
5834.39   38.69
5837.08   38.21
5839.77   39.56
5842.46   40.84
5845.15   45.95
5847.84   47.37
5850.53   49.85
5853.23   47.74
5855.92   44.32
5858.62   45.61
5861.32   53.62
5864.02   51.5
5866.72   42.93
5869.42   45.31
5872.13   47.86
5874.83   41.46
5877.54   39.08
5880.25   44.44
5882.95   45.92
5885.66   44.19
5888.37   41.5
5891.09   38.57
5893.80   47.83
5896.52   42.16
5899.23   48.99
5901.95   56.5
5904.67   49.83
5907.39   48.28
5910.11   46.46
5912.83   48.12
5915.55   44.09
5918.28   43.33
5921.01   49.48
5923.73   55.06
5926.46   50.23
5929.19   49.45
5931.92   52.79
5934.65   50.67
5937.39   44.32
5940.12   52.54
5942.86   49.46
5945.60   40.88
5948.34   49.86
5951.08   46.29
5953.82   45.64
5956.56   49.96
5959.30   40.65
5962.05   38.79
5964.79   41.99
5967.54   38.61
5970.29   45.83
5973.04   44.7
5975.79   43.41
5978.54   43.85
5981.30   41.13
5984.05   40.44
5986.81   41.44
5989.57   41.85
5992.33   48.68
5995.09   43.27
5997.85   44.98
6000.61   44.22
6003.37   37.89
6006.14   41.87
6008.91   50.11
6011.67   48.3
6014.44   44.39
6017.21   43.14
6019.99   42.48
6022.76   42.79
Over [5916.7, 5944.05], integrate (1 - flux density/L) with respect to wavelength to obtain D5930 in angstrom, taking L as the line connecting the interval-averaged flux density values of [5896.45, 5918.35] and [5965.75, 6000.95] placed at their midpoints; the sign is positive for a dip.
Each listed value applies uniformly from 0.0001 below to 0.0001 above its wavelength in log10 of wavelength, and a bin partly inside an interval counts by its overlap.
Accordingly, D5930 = -1.8 angstrom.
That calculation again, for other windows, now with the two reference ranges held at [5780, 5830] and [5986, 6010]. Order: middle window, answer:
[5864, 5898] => 1.72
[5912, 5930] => -1.28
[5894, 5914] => -1.28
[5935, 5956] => -1.15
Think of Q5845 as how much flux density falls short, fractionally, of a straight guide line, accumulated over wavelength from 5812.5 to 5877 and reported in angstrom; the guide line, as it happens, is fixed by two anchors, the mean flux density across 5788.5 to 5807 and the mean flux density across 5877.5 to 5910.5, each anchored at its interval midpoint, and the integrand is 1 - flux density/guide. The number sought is 5.6 angstrom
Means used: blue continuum 51.8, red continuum 45.9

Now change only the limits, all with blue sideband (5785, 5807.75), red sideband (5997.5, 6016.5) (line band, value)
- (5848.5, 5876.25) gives 0.9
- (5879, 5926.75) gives 0.5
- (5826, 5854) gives 3.7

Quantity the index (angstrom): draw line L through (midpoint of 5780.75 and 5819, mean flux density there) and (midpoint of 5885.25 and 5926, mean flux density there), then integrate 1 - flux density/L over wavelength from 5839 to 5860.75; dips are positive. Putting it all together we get 1.21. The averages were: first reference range 49.4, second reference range 47.1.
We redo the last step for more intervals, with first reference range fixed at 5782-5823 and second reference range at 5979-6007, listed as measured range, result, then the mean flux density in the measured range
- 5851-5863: -0.2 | 48.1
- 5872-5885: 0.9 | 43.4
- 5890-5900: 0.4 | 44.3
